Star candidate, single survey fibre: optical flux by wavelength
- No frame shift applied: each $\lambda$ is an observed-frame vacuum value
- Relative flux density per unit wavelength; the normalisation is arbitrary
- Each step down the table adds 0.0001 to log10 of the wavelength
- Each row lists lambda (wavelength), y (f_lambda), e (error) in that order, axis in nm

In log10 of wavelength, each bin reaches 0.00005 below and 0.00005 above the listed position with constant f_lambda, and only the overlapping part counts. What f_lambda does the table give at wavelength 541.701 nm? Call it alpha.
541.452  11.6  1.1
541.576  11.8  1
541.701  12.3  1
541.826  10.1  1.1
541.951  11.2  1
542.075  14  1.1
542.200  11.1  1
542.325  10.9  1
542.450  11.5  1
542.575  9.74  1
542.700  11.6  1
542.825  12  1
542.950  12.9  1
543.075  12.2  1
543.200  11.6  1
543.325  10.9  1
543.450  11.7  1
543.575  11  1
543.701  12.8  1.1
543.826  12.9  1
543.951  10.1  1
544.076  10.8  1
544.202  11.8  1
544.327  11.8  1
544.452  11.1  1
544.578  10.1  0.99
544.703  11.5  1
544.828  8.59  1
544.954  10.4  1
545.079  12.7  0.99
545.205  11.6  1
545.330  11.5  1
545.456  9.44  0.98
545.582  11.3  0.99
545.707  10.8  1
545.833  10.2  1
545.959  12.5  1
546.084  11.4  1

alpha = 12.3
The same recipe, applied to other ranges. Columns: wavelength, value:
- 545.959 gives 12.5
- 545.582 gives 11.3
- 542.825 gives 12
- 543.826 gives 12.9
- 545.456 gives 9.44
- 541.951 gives 11.2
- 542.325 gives 10.9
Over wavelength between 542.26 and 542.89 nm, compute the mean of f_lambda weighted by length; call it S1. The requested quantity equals 11.1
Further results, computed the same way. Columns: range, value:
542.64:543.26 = 12.1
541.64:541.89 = 11.2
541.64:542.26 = 11.7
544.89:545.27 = 11.6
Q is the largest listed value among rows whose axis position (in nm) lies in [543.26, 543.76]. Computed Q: 12.8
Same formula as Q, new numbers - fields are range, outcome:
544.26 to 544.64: 11.8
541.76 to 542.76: 14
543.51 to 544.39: 12.9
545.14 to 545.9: 11.6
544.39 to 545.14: 12.7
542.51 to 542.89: 12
